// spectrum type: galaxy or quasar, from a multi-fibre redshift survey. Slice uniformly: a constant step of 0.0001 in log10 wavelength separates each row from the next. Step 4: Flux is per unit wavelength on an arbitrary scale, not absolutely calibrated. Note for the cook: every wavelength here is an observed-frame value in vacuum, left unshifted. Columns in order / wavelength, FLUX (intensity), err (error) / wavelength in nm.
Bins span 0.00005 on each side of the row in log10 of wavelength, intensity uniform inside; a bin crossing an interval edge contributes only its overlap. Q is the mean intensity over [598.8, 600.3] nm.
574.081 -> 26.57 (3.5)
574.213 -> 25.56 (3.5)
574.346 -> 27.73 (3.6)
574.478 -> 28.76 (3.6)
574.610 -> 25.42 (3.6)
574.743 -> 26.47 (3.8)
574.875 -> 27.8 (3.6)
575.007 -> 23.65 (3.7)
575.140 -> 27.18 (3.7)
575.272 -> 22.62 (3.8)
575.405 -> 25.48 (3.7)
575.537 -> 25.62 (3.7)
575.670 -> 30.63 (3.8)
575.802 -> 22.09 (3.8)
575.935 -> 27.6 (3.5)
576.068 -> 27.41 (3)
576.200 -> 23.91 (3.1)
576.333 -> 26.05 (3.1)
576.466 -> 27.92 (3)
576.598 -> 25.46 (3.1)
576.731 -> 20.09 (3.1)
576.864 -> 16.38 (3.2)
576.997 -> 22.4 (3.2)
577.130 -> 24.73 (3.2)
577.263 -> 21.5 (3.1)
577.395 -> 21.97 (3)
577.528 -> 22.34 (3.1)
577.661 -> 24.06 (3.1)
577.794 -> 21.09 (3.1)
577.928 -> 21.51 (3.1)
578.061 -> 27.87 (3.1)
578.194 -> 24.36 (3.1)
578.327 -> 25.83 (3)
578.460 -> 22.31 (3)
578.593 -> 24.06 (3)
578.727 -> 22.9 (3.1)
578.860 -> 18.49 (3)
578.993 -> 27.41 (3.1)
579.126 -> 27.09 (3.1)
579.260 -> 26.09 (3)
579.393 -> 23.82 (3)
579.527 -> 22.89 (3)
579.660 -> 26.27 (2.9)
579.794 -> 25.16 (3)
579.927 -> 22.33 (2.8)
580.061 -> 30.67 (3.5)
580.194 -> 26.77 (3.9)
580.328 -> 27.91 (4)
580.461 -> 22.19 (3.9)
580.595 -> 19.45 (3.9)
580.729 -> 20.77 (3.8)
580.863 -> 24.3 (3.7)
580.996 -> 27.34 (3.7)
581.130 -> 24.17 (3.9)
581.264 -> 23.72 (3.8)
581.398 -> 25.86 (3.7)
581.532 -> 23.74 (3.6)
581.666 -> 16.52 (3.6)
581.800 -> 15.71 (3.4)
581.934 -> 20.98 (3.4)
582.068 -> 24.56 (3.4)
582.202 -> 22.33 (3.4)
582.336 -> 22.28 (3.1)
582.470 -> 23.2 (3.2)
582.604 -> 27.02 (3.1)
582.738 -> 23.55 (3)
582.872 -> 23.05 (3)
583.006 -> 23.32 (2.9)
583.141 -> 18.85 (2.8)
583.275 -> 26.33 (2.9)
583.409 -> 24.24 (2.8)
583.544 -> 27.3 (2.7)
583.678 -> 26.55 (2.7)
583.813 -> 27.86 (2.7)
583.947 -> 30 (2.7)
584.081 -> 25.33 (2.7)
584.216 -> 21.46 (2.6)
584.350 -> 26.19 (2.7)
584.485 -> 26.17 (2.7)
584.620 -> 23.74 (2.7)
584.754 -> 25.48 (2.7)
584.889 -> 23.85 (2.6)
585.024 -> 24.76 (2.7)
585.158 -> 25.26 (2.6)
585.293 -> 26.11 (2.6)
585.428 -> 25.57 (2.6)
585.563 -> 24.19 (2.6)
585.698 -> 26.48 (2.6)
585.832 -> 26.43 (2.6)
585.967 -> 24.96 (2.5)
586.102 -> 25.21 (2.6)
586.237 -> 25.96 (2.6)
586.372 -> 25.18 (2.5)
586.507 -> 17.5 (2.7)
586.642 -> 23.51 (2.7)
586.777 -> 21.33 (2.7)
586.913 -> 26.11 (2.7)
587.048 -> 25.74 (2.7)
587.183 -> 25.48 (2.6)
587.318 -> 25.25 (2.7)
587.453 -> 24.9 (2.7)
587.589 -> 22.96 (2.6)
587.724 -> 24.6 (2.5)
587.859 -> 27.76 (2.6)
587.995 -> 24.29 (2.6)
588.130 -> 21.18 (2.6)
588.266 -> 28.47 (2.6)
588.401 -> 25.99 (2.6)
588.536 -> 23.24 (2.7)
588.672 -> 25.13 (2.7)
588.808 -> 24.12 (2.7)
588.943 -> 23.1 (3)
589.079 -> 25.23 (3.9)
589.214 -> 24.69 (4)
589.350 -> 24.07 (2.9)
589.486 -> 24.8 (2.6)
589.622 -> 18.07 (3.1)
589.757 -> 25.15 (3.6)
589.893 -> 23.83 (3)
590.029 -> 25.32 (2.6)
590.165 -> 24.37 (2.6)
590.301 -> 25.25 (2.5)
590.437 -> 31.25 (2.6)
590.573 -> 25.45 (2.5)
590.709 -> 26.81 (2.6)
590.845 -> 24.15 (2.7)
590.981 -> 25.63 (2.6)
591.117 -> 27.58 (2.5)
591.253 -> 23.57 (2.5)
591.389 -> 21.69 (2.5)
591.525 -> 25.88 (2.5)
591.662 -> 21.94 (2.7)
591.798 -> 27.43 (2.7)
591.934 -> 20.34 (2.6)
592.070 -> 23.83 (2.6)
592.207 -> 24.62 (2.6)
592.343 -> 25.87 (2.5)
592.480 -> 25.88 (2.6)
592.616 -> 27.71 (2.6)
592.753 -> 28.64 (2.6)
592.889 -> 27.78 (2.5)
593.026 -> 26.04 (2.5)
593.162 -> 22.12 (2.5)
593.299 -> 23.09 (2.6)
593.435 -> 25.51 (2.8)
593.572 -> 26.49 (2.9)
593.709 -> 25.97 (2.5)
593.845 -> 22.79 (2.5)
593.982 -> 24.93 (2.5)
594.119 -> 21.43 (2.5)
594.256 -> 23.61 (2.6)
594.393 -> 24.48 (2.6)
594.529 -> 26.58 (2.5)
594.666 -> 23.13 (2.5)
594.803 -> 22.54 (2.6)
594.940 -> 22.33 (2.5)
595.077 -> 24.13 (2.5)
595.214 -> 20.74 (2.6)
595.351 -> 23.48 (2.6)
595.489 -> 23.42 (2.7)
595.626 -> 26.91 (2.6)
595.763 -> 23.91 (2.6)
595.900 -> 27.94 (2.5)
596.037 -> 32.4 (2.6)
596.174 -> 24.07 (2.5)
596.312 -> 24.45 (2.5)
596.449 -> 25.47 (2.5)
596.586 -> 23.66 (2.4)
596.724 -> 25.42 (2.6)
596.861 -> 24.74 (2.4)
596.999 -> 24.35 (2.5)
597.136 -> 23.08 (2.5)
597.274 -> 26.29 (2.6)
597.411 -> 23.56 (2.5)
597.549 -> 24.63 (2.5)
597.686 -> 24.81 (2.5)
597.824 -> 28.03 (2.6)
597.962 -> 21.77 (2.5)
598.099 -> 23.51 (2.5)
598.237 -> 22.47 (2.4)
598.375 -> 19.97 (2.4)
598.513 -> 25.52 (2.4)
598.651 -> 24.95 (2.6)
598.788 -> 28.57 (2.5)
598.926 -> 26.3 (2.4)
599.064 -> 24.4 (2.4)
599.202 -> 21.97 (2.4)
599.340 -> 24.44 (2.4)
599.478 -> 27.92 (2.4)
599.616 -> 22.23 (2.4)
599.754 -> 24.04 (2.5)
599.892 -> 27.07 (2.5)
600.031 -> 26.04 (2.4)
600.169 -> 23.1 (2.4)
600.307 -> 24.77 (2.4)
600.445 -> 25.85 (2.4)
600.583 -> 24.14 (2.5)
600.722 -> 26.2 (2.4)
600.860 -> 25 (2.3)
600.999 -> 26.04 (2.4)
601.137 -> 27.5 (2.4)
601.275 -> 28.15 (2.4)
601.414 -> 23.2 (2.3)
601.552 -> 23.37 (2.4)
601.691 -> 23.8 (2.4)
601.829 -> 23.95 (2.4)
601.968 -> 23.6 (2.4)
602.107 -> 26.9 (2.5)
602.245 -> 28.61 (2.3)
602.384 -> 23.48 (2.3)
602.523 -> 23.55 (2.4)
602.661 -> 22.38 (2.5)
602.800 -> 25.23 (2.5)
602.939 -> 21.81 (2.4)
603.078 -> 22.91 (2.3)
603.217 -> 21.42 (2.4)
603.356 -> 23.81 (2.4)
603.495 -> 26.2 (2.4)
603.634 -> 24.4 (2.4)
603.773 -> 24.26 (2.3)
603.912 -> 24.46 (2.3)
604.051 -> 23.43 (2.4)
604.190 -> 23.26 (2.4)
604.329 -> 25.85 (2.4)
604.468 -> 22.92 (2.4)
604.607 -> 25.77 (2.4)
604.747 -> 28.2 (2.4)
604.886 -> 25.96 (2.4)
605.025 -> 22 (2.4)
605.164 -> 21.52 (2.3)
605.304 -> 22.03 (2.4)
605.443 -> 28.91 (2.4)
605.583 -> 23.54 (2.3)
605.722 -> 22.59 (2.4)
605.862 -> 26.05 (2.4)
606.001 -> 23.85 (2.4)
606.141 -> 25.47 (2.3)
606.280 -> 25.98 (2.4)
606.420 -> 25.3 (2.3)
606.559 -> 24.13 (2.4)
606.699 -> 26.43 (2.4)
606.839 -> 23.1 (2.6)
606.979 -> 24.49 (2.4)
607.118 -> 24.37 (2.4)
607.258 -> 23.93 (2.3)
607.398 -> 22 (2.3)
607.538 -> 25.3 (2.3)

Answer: 24.9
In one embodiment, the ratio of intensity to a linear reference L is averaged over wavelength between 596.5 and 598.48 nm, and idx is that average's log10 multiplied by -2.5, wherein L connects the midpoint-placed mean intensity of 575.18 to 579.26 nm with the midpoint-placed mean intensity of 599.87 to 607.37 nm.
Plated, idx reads 0.02 mag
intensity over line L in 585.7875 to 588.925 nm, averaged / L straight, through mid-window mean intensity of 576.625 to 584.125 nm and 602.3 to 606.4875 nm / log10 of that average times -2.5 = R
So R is -0.03 mag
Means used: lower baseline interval 23.7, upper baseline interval 24.2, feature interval 24.5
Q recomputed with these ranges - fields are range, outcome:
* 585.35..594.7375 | 24.8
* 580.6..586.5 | 24.2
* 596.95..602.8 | 24.8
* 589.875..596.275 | 25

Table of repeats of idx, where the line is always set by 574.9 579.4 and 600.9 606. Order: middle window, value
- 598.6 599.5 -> -0.04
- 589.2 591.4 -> -0.02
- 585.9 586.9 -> 0.04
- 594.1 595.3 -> 0.05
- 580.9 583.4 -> 0.06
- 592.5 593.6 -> -0.07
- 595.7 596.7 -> -0.07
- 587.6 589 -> -0.02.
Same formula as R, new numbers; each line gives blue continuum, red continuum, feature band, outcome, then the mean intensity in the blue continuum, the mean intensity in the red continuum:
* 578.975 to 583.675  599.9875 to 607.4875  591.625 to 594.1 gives -0.035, 23.9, 24.5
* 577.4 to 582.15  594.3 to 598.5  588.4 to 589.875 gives 0.011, 23.7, 24.4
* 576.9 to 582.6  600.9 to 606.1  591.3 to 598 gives -0.026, 23.5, 24.5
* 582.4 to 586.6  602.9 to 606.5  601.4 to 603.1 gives 0.012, 24.9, 24.3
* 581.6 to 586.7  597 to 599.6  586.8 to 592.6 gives -0.022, 24.1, 24.5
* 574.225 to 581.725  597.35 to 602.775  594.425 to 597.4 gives 0.001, 24.4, 24.8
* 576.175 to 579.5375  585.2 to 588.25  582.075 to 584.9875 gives -0.018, 23.6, 24.6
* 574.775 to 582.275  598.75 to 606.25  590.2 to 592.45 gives -0.032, 24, 24.7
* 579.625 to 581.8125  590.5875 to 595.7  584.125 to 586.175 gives -0.042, 23.9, 24.6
